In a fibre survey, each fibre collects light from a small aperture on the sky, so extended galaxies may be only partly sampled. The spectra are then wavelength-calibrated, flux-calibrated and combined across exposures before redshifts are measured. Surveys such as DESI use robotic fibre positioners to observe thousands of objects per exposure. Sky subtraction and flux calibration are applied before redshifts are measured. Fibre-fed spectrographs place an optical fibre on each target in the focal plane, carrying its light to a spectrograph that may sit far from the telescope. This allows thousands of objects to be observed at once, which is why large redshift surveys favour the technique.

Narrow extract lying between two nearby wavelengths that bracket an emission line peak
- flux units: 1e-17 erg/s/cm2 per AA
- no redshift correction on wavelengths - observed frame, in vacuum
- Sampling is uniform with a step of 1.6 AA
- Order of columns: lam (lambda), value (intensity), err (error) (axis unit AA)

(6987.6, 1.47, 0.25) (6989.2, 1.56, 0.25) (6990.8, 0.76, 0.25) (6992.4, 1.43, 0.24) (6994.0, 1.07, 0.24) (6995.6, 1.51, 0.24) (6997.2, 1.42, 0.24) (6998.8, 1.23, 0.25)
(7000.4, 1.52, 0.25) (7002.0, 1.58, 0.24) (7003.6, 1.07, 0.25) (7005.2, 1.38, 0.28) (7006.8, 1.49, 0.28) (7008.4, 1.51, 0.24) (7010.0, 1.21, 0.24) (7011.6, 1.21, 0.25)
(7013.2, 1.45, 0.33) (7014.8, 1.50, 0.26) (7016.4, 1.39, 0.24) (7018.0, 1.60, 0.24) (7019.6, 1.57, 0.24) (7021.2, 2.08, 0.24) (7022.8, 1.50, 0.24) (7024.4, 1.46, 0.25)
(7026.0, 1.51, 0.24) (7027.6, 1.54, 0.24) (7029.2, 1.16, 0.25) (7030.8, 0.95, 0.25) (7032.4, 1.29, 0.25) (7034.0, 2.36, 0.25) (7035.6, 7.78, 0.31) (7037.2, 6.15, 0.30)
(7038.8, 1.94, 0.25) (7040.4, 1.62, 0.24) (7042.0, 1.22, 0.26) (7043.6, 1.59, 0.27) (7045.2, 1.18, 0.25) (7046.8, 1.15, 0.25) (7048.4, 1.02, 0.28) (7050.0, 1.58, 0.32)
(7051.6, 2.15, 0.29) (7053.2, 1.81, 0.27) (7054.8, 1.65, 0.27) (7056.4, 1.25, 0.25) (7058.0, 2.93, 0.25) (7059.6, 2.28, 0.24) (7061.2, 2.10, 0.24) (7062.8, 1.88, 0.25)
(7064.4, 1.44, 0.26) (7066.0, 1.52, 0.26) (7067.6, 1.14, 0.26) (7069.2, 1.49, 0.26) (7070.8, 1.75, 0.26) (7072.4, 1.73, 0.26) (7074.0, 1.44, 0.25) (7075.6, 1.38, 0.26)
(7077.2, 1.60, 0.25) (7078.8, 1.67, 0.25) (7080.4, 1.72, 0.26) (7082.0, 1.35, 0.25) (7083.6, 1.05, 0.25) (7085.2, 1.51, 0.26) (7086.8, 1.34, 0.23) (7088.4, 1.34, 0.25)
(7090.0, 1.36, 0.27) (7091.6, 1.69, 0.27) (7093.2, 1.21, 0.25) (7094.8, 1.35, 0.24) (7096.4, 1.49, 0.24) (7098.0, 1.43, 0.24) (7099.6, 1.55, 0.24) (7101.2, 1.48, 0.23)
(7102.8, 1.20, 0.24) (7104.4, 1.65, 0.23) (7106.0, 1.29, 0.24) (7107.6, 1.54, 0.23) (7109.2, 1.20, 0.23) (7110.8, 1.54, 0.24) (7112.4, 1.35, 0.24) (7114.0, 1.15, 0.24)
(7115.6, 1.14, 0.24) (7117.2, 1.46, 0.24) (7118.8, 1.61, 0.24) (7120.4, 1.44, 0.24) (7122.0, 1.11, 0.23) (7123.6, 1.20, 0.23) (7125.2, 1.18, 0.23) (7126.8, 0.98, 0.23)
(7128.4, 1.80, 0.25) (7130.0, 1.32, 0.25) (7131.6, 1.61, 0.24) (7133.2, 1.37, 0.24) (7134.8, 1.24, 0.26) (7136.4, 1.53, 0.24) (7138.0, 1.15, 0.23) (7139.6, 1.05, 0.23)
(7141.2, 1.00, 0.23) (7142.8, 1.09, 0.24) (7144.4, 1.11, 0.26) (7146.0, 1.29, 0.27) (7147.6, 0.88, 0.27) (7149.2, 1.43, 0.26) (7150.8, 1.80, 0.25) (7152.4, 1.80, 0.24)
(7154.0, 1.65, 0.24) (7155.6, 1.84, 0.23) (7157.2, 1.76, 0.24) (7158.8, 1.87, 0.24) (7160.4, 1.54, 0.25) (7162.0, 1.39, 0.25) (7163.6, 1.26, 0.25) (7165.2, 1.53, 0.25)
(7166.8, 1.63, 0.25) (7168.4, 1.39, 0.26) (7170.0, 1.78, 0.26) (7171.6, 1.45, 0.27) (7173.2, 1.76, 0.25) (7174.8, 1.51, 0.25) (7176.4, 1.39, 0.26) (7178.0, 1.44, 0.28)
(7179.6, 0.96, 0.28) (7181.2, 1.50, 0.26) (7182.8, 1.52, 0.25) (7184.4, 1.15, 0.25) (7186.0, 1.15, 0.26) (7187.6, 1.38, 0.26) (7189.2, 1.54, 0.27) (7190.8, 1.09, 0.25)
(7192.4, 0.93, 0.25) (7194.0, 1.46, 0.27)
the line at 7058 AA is [N II]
